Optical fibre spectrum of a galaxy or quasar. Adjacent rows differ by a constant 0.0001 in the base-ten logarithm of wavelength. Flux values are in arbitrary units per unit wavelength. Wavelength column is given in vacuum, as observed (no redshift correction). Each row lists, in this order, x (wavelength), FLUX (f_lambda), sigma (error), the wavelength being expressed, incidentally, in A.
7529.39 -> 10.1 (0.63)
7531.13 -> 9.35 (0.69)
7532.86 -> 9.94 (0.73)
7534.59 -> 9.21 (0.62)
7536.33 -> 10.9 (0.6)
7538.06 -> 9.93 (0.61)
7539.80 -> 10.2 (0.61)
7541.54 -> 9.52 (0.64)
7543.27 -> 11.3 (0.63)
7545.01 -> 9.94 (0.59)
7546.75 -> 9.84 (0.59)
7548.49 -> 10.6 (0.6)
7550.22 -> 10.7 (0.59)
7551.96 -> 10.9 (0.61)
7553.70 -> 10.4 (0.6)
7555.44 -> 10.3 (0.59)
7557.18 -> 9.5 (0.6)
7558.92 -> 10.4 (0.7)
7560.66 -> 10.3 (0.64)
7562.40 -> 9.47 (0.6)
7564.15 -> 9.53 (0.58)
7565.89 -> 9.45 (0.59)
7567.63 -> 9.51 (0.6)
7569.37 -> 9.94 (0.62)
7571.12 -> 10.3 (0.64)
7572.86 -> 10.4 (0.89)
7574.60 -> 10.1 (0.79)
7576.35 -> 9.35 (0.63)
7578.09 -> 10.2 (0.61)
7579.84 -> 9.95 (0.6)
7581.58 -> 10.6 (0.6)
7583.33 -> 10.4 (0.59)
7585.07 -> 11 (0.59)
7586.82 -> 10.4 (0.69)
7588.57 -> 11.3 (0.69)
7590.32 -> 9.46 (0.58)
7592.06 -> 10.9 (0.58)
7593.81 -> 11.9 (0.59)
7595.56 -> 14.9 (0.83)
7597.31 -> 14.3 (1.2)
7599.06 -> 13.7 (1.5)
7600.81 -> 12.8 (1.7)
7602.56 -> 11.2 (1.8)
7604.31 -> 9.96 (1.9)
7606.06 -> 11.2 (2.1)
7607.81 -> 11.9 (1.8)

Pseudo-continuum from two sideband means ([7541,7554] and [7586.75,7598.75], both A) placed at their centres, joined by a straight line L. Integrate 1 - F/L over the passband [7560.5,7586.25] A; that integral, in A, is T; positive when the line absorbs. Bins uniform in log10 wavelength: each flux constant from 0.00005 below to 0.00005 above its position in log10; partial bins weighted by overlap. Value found 3.0 A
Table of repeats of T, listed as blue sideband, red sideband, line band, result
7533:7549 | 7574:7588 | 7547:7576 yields 0.3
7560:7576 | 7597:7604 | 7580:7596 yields 0.7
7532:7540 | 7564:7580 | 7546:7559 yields -0.5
